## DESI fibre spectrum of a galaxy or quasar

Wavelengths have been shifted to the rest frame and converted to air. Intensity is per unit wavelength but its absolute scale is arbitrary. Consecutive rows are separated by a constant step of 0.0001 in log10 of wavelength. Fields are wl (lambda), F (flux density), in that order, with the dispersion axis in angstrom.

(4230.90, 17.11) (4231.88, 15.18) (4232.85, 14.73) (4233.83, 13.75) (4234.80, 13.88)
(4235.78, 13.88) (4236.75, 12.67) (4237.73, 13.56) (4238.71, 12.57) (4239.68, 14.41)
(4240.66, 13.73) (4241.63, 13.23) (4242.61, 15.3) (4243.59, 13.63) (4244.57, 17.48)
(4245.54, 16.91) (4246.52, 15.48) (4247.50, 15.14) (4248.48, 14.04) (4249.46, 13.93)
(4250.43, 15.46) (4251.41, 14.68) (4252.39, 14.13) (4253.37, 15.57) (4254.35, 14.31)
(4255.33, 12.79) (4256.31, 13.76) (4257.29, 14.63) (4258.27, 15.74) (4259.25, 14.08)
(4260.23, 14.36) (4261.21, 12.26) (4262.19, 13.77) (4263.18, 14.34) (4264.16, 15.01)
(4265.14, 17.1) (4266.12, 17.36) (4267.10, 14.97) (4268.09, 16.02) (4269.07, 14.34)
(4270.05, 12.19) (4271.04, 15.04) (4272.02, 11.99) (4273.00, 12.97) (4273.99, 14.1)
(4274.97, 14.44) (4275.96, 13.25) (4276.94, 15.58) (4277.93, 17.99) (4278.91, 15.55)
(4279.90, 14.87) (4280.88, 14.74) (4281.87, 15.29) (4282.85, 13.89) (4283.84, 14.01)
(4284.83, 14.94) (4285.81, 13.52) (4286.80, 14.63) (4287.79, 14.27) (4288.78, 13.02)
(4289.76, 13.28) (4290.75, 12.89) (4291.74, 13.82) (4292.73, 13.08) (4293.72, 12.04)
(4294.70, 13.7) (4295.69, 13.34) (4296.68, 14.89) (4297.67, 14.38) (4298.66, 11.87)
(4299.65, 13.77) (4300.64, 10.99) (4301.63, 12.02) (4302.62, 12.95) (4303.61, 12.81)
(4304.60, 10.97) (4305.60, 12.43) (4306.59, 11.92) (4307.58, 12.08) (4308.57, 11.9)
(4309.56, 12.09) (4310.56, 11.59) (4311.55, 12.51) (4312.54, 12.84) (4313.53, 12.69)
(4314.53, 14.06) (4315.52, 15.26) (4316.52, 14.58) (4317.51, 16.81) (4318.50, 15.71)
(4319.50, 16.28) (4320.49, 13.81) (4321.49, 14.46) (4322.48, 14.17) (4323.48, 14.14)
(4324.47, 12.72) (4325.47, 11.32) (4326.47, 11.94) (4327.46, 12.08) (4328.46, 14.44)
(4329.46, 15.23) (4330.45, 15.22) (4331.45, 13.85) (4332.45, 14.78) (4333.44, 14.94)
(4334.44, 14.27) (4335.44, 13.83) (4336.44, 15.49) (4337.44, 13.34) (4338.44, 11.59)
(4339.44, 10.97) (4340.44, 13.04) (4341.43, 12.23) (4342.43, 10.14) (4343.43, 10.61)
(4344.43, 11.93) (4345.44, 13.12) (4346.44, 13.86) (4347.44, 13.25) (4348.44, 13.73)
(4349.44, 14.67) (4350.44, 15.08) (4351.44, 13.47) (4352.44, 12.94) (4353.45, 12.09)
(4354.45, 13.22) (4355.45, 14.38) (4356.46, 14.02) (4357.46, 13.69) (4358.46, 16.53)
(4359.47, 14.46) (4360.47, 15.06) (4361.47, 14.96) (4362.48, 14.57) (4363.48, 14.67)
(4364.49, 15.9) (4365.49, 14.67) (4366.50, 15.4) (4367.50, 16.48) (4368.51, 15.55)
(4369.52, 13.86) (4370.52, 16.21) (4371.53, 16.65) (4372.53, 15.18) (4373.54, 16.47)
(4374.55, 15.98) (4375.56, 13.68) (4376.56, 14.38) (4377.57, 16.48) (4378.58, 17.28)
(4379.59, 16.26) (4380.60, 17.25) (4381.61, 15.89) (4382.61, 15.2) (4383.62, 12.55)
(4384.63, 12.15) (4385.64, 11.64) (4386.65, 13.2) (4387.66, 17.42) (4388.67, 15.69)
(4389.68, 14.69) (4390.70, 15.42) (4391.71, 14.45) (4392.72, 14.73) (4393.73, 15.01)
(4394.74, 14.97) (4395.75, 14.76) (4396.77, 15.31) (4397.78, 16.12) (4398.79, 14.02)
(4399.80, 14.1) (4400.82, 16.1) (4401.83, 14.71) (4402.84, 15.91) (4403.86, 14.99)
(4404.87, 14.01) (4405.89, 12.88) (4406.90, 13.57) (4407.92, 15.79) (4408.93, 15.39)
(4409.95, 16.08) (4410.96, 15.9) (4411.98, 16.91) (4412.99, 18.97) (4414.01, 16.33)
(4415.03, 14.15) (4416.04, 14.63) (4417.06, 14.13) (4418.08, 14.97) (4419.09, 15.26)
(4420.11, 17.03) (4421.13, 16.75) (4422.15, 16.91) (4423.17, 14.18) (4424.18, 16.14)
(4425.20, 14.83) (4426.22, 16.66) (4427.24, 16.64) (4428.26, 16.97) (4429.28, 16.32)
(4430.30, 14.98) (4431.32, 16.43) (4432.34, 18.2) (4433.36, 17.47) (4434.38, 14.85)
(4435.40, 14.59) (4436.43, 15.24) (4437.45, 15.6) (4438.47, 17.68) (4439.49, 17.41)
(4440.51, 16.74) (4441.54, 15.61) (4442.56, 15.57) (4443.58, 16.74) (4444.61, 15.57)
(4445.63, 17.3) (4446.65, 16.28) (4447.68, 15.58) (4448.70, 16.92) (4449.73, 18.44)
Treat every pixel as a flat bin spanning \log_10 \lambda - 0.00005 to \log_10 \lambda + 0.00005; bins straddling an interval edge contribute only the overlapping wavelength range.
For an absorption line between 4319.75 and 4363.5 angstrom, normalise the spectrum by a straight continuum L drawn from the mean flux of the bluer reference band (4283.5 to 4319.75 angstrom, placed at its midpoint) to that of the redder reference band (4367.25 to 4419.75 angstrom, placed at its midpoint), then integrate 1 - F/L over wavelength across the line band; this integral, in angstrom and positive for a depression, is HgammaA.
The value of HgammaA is 1.6 angstrom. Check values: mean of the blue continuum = 13.3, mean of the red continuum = 15.2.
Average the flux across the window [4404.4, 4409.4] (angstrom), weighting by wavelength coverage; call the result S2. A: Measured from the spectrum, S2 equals 14.3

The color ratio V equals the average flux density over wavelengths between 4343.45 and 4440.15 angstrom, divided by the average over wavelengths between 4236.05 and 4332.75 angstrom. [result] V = 1.1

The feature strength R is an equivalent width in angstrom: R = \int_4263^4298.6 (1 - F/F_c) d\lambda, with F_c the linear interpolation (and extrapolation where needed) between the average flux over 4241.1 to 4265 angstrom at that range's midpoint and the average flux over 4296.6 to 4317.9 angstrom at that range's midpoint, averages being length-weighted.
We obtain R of -1.5 angstrom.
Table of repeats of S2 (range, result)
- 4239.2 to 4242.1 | 13.8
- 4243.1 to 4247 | 15.9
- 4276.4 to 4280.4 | 16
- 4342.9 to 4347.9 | 12.5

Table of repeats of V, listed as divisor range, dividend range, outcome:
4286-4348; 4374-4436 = 1.16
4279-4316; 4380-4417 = 1.13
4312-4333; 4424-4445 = 1.15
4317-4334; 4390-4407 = 1.04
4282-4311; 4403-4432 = 1.20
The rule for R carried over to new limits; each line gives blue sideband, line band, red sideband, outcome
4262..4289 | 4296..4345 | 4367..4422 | 5.43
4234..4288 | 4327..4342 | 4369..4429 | 1.27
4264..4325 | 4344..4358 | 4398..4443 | 1.09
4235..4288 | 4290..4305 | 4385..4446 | 1.87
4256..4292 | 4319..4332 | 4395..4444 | 0.93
